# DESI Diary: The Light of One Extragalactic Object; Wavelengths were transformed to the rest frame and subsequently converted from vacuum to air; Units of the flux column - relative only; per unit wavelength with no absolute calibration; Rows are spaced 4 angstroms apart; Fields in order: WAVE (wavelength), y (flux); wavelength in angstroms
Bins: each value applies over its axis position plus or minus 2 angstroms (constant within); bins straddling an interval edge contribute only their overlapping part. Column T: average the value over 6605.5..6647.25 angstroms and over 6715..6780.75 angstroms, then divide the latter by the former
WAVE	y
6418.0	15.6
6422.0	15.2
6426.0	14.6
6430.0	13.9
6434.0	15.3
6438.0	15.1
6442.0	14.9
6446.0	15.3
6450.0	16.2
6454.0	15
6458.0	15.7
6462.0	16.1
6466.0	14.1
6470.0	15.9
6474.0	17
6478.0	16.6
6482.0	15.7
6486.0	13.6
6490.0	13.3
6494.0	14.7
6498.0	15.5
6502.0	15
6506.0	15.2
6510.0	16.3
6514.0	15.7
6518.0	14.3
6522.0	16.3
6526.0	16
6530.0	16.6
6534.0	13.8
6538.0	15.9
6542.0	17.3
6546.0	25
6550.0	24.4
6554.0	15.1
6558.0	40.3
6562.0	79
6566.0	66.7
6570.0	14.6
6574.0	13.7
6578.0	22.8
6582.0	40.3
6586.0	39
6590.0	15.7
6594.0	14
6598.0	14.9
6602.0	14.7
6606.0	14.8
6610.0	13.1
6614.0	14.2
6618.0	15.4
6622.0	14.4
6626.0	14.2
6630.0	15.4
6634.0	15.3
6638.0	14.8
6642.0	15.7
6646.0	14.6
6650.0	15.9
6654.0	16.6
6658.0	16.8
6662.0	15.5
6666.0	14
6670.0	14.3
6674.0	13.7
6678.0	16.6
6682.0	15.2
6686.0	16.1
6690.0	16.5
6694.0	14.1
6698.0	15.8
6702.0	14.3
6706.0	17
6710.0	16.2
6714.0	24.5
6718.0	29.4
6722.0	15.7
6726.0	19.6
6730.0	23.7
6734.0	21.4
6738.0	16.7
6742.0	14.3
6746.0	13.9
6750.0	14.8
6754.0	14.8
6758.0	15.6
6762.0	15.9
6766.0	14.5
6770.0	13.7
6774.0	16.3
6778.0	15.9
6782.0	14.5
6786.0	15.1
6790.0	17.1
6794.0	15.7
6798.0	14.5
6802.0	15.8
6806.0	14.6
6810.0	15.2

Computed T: 1.18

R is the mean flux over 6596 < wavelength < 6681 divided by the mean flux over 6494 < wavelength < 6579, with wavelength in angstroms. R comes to 0.6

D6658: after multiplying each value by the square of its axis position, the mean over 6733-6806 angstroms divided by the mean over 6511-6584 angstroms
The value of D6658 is 0.6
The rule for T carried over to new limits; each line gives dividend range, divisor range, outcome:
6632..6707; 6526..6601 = 0.58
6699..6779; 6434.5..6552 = 1.08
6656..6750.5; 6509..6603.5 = 0.70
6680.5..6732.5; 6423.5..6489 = 1.20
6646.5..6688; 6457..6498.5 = 1.01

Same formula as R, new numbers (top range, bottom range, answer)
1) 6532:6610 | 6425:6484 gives 1.69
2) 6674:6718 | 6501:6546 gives 1.06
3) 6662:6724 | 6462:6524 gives 1.10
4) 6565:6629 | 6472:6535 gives 1.34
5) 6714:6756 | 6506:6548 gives 1.12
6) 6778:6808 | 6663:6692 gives 1.01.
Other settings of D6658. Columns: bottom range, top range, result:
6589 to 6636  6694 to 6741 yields 1.35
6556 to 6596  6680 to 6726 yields 0.54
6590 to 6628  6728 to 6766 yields 1.20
